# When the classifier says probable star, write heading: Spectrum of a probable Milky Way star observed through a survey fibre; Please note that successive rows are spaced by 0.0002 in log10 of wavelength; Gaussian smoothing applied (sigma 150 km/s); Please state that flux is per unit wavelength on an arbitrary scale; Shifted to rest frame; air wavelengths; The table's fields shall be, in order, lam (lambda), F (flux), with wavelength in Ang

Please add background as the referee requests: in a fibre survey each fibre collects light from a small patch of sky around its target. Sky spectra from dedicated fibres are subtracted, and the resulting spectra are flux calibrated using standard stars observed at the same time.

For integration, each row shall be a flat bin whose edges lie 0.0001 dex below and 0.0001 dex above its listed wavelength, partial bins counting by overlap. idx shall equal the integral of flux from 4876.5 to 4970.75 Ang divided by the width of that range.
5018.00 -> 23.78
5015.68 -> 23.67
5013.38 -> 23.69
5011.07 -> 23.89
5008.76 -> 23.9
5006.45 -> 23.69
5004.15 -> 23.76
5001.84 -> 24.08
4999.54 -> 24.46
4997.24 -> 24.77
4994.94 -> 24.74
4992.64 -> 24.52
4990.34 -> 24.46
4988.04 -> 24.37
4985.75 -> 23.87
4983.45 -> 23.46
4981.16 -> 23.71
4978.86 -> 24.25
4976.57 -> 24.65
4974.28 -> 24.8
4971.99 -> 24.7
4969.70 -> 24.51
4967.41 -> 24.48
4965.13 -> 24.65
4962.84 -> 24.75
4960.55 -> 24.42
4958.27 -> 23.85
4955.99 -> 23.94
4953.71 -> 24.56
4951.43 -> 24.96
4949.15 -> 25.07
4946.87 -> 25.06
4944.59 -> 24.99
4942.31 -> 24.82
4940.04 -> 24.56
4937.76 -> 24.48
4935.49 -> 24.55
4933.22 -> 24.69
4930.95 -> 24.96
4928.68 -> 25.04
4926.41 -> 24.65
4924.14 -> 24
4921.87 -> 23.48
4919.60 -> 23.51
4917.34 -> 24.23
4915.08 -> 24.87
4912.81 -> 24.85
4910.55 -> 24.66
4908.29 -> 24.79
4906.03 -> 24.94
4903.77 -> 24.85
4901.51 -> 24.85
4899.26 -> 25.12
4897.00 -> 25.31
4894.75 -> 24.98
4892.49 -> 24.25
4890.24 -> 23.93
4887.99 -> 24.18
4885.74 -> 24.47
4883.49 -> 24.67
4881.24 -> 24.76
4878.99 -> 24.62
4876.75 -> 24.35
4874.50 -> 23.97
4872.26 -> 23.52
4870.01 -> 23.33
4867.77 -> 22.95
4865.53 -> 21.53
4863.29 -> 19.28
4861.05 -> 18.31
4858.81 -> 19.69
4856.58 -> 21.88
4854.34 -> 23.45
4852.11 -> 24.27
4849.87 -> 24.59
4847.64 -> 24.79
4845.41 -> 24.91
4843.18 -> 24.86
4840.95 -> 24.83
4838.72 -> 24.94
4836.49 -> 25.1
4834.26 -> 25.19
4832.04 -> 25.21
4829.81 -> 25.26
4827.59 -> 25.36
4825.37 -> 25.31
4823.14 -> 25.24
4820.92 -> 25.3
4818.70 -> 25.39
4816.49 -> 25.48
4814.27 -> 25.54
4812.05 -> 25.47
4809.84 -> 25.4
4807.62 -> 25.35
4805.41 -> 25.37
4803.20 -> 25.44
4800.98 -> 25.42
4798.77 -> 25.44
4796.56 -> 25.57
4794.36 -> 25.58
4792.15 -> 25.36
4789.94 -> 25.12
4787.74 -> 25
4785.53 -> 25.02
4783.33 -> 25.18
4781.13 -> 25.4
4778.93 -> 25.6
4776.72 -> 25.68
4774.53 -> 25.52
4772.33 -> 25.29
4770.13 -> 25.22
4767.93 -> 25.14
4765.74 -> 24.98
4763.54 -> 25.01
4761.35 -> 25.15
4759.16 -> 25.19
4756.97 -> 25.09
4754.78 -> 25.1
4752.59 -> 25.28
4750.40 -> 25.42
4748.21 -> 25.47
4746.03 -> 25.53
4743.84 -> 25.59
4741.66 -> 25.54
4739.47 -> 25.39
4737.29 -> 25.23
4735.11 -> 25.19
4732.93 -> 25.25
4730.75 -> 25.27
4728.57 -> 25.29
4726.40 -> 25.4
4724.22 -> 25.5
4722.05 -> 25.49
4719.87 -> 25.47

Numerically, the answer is 24.6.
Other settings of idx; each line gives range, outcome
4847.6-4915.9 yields 23.7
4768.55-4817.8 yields 25.4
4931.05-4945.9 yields 24.7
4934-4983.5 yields 24.5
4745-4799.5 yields 25.3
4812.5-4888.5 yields 24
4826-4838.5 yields 25.2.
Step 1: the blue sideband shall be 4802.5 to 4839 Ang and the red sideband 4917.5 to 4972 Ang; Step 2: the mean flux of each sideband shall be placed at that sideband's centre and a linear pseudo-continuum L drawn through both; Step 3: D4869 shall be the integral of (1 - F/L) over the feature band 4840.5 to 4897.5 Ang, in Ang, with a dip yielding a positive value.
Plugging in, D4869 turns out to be 3.45 Ang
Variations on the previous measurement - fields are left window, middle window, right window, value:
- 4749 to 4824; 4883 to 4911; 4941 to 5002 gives 0.1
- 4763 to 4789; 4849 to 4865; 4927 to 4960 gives 2.2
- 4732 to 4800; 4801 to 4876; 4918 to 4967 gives 2.5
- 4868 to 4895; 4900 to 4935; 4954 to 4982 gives -0.4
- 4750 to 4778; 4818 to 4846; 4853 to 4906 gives -1.1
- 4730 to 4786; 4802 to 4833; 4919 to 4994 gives -0.4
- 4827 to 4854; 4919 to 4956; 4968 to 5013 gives -0.2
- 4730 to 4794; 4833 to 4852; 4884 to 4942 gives 0.0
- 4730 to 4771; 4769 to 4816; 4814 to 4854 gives -0.4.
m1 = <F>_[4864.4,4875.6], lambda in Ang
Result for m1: 23.1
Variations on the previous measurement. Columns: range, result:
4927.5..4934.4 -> 24.9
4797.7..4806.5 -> 25.4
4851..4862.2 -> 21.5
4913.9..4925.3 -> 24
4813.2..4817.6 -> 25.5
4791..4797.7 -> 25.5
